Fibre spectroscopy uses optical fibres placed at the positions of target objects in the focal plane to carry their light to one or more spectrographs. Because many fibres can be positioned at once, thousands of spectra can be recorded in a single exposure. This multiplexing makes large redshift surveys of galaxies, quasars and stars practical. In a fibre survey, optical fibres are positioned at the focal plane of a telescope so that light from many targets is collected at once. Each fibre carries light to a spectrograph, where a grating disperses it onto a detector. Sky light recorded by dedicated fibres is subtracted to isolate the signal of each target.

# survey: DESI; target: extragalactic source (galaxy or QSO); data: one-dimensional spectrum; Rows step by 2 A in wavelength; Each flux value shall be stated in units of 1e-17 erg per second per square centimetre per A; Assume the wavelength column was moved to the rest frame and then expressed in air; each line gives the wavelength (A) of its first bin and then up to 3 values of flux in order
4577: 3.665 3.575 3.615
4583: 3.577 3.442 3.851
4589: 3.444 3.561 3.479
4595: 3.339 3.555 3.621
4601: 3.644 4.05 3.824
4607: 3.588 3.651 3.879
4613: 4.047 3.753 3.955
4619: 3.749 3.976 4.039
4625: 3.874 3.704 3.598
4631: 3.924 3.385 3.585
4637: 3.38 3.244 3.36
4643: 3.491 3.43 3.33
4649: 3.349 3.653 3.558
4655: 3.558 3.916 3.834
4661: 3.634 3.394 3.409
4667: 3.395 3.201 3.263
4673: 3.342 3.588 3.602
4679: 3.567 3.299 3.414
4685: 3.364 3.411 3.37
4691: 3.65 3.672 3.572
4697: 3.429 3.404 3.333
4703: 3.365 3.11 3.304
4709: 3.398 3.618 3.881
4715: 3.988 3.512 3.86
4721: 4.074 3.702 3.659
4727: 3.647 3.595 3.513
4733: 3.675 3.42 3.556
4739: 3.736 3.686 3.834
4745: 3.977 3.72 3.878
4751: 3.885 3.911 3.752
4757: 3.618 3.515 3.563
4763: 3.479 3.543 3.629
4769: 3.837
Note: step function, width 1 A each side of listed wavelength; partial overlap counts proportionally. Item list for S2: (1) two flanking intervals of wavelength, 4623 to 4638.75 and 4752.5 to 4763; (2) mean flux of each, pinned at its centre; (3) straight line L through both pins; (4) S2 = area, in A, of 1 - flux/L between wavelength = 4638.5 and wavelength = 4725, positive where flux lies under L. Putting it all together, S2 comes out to 3.1 A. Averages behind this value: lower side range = 3.64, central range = 3.51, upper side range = 3.64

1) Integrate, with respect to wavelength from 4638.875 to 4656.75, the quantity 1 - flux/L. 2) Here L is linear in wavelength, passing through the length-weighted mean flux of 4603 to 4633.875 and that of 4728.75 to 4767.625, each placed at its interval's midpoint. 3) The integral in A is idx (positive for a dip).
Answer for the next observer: 1.4 A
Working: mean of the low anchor 3.81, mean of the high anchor 3.68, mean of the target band 3.47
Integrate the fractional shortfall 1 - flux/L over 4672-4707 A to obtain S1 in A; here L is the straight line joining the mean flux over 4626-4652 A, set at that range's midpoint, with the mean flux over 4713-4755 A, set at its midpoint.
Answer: 1.84 A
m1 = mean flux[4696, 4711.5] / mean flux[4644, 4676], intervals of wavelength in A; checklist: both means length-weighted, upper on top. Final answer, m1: 0.96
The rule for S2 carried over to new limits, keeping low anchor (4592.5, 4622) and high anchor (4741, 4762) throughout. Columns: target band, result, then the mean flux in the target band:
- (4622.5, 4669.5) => 2.5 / 3.55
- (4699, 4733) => 1.5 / 3.59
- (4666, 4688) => 2.0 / 3.4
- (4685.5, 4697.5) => 0.8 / 3.51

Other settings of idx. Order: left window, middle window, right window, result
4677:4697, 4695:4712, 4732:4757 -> 0.8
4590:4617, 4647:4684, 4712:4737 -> 2.1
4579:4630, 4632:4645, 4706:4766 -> 1.0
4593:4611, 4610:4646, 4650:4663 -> -0.2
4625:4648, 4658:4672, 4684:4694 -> 0.2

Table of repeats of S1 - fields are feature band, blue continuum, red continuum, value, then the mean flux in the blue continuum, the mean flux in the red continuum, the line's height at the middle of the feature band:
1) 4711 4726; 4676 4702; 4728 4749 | -0.8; 3.47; 3.68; 3.6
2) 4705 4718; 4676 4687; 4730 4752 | 0.0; 3.45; 3.72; 3.58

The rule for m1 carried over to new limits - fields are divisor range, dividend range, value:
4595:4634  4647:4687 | 0.92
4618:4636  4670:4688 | 0.91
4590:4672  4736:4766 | 1.03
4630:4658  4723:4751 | 1.05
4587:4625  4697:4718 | 0.93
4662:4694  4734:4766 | 1.08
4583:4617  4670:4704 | 0.94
